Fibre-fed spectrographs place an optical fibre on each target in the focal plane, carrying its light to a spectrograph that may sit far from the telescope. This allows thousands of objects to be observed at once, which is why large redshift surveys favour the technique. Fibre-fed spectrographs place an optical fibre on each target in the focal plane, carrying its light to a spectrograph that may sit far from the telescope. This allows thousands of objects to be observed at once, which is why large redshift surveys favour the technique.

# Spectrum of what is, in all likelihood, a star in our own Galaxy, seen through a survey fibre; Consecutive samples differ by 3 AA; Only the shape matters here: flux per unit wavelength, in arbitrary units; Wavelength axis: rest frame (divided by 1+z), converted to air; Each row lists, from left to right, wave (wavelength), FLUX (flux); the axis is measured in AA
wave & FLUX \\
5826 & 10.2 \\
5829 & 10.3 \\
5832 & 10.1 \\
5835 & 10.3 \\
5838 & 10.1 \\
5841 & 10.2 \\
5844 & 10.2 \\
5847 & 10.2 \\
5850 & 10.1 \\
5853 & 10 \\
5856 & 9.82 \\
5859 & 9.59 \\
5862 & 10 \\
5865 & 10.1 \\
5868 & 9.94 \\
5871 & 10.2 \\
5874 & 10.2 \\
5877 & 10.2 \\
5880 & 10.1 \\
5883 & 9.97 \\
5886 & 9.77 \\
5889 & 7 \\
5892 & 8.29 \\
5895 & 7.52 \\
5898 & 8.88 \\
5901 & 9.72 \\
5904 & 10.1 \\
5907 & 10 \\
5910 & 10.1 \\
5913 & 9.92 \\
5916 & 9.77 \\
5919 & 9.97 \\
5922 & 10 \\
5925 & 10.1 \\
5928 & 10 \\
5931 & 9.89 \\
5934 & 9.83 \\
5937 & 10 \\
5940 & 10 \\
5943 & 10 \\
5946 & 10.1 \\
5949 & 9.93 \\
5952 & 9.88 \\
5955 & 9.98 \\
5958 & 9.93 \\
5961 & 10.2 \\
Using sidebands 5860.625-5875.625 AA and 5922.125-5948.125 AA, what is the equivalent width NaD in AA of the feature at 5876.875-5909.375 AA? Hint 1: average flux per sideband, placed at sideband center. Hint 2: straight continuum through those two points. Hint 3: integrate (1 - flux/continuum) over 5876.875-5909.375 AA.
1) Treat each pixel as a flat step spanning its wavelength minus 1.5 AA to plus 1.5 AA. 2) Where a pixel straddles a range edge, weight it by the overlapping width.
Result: 2.7 AA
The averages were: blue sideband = 10.1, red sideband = 9.99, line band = 9.21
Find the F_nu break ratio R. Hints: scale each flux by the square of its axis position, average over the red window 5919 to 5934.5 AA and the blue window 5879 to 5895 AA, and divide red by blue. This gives 1.14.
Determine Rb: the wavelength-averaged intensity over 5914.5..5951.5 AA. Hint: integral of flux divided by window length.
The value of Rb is 9.96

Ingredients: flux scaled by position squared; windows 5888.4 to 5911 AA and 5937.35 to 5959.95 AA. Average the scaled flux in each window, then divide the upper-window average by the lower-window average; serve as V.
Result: 1.13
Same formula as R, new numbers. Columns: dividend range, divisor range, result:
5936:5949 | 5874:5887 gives 1.02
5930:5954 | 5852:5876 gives 1.02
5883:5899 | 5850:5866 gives 0.86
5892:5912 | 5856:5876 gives 0.94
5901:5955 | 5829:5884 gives 1.01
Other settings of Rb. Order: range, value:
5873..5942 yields 9.62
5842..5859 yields 10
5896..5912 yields 9.7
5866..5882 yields 10.1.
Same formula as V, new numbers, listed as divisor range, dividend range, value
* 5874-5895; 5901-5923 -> 1.10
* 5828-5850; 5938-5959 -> 1.02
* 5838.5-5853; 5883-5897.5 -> 0.84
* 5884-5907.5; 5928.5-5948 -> 1.14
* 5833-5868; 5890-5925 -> 0.96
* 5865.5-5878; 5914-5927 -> 1.00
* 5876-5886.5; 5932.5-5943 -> 1.01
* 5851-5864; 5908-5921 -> 1.03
